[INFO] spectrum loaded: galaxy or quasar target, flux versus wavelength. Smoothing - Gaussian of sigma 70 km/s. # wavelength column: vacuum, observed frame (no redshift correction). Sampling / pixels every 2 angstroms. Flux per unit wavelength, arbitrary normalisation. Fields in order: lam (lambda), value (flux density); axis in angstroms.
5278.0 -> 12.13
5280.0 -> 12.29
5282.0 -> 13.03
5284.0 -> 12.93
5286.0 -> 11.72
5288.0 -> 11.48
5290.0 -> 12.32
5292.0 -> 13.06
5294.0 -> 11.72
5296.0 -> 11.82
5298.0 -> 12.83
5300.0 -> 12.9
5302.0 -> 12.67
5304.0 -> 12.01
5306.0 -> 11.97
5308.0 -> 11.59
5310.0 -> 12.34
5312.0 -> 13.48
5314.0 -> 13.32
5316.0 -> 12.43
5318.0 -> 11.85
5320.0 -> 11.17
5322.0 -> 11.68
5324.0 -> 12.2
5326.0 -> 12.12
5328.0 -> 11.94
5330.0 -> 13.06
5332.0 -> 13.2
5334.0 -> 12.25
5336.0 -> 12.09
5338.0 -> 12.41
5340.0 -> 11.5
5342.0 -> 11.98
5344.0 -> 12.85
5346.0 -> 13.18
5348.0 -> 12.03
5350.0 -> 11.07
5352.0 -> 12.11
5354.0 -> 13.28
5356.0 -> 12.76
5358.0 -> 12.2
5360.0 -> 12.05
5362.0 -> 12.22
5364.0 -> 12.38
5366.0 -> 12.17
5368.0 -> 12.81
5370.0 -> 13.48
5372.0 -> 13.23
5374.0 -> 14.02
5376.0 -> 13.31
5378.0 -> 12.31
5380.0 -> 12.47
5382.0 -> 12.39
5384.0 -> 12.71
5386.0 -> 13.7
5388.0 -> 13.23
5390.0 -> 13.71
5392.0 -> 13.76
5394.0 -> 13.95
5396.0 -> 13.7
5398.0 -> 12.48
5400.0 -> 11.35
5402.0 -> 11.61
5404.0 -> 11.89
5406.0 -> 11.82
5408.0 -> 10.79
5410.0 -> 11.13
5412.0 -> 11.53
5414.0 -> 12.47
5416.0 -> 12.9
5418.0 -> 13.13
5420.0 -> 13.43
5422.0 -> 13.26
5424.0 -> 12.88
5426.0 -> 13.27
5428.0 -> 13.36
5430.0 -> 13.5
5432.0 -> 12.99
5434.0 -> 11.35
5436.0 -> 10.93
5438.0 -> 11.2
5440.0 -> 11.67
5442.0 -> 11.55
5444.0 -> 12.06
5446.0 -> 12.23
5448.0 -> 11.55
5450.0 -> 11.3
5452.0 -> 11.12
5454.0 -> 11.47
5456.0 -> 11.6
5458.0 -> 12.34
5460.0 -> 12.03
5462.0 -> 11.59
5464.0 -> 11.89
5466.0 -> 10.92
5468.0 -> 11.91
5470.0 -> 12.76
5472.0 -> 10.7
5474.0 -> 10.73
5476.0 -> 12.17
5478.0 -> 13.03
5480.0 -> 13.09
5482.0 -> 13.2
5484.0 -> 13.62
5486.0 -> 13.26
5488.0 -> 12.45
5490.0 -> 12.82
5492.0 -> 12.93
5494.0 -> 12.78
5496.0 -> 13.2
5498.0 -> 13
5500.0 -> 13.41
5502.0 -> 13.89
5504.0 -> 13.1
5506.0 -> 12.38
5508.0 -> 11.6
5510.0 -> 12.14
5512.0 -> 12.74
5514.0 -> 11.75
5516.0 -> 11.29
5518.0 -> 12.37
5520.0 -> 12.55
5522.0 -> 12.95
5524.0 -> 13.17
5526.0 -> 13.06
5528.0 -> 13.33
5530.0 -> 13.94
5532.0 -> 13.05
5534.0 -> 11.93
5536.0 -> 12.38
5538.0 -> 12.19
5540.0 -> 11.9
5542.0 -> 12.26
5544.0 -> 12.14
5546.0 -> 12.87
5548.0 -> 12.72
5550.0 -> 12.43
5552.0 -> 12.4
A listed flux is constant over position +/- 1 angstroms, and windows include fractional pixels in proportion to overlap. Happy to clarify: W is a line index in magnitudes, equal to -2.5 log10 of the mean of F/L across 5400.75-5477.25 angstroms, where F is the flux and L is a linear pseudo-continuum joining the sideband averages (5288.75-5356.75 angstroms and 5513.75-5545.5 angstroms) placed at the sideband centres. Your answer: 0.04 mag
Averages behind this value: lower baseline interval 12.3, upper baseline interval 12.5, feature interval 12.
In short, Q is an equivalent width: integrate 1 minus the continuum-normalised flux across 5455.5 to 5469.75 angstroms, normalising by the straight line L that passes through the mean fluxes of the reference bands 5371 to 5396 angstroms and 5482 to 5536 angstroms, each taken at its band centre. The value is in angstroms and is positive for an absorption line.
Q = 1.3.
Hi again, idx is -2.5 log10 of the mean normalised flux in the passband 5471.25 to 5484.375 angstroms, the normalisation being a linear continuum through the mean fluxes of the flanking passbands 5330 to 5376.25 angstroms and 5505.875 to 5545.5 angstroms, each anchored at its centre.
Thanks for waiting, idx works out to 0.01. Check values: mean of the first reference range 12.5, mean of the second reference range 12.5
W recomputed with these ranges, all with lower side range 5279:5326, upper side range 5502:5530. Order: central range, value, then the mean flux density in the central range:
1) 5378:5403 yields -0.04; 12.9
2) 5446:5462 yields 0.08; 11.7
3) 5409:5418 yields 0.03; 12.1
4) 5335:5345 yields 0.02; 12.2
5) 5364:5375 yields -0.06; 13.1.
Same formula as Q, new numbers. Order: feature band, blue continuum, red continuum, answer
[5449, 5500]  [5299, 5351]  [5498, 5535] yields 1.45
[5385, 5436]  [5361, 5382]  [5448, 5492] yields -0.48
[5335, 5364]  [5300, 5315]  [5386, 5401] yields 1.31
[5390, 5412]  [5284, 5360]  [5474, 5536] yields 0.38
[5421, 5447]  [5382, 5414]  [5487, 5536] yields 0.49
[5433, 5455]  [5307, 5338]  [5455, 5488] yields 1.29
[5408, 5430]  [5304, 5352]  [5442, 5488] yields -1.07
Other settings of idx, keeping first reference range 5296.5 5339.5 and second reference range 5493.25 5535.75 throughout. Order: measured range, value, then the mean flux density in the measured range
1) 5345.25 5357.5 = 0.002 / 12.4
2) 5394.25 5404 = 0.012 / 12.4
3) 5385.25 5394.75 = -0.098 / 13.7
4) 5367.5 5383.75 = -0.046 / 13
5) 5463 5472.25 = 0.083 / 11.7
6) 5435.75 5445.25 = 0.094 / 11.5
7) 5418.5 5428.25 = -0.057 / 13.2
